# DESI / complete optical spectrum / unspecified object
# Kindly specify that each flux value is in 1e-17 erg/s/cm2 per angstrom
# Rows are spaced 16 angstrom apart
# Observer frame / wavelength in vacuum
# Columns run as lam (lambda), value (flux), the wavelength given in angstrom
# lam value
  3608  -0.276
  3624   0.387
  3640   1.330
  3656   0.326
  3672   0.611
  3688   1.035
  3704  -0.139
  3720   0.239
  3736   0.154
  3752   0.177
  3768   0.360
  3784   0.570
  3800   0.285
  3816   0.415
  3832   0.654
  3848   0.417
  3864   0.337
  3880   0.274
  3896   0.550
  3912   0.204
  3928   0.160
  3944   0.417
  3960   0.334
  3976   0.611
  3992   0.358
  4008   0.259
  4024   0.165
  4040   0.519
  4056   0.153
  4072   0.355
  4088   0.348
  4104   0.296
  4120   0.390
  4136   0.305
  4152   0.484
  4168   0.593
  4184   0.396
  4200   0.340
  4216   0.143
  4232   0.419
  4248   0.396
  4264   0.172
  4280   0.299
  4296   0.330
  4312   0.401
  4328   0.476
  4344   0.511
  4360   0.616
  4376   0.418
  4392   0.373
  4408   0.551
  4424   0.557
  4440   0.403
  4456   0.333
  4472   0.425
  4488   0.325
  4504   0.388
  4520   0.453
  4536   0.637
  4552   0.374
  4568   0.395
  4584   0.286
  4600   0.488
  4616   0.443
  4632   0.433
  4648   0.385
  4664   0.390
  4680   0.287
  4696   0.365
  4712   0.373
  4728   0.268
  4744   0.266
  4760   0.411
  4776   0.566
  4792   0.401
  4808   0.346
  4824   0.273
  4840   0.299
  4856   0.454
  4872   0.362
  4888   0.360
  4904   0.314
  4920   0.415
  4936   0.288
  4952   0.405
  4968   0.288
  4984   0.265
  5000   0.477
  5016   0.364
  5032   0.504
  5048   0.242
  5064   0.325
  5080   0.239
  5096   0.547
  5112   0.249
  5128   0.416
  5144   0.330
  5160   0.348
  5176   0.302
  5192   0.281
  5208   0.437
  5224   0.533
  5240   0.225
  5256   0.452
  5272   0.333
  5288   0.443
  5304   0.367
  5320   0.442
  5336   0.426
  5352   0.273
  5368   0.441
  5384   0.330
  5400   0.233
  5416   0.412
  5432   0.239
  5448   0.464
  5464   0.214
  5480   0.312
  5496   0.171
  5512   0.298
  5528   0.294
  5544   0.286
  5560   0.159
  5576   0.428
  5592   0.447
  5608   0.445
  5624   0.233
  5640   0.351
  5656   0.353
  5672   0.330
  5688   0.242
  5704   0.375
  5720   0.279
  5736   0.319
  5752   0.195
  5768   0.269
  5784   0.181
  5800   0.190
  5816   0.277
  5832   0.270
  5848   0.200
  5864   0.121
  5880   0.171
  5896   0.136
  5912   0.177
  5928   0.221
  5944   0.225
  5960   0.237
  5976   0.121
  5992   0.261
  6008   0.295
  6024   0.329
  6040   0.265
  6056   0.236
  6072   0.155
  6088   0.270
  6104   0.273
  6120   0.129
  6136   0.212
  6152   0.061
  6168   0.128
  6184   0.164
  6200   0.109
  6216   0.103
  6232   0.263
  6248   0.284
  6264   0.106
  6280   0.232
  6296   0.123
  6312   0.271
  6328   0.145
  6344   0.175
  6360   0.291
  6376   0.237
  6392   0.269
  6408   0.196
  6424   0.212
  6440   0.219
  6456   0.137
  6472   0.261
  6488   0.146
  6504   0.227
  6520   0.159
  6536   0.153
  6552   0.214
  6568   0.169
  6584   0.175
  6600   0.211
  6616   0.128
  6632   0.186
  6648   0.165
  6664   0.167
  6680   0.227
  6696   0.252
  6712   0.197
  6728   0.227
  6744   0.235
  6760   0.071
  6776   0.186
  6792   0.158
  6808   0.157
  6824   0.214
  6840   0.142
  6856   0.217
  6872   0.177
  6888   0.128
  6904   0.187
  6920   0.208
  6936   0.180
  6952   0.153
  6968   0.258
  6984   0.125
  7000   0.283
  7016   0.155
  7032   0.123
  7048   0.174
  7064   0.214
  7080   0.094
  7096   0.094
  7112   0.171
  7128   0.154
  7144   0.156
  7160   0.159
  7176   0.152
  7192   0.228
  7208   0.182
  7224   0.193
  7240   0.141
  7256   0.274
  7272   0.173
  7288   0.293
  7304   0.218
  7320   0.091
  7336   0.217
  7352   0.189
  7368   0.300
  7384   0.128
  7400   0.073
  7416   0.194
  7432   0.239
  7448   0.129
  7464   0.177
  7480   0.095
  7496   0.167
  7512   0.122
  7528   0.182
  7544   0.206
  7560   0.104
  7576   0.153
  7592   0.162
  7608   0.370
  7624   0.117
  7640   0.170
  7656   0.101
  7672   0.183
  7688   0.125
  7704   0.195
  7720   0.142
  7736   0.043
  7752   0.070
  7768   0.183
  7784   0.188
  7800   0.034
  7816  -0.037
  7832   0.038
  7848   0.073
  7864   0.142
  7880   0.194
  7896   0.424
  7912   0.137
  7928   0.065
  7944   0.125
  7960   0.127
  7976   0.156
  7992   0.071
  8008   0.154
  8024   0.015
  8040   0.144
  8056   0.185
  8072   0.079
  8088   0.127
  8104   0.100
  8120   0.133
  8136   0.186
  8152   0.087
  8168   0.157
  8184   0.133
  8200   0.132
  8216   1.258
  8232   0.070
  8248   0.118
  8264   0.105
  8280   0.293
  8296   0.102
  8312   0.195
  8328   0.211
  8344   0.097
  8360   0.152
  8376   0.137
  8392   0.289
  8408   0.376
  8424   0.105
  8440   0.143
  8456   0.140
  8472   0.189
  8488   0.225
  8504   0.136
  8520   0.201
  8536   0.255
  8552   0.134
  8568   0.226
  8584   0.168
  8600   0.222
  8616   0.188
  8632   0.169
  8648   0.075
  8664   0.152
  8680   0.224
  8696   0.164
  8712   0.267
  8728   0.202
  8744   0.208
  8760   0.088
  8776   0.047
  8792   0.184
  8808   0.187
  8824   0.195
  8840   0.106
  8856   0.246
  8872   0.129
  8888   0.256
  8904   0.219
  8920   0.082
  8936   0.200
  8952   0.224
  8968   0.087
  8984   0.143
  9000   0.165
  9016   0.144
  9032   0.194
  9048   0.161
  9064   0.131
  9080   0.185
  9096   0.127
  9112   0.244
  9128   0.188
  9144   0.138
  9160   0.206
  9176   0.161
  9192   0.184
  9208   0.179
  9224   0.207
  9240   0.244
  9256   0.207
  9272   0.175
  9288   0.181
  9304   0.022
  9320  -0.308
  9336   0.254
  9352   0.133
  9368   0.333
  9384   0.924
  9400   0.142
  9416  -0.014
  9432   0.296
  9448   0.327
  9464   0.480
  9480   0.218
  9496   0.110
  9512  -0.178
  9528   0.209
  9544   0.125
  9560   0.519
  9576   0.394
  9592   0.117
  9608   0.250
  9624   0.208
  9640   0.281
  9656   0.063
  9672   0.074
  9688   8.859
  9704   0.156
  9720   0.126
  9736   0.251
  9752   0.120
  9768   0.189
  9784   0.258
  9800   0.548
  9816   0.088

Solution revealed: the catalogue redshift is 1.20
